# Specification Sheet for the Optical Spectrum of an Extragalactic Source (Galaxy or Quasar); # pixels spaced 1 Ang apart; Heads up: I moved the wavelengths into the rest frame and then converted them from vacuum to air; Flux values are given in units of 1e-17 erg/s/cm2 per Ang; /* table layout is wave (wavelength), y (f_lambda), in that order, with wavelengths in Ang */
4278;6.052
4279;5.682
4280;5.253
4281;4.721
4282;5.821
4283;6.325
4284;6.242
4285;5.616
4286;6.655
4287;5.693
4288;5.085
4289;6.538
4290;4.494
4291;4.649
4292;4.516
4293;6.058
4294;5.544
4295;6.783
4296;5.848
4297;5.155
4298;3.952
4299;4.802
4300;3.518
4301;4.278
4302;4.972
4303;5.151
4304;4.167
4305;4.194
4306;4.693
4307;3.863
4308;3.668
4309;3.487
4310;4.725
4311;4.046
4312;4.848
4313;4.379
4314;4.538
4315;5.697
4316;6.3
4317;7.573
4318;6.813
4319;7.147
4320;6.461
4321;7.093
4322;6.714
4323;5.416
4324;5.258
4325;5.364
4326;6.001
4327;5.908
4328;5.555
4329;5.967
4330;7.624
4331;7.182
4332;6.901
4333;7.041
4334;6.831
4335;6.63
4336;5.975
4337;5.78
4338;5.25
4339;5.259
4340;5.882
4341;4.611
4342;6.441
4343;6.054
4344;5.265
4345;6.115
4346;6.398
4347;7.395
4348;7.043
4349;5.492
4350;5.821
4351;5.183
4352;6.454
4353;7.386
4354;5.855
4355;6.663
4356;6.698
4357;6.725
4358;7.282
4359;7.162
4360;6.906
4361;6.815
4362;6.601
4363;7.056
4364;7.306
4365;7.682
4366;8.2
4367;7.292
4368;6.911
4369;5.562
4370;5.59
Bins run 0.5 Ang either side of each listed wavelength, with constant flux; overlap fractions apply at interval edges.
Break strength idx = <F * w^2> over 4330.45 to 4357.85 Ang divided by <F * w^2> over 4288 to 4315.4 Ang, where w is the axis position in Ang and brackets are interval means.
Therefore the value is 1.34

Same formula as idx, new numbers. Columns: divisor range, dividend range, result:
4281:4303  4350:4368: 1.33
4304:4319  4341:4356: 1.27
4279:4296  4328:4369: 1.19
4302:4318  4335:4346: 1.21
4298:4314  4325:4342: 1.44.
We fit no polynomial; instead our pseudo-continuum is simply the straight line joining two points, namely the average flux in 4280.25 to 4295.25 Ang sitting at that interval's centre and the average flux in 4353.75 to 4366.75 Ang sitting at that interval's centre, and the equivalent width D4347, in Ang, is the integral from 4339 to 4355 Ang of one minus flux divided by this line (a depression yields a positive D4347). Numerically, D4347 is 1.62 Ang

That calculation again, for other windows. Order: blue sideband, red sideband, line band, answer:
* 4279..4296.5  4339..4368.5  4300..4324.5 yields 3.3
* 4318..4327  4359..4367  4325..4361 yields 2.2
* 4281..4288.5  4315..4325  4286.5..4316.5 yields 6.2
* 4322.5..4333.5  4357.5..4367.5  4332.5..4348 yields 1.1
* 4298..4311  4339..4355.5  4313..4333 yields -4.7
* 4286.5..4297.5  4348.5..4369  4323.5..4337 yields -0.2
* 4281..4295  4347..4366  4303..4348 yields 3.6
